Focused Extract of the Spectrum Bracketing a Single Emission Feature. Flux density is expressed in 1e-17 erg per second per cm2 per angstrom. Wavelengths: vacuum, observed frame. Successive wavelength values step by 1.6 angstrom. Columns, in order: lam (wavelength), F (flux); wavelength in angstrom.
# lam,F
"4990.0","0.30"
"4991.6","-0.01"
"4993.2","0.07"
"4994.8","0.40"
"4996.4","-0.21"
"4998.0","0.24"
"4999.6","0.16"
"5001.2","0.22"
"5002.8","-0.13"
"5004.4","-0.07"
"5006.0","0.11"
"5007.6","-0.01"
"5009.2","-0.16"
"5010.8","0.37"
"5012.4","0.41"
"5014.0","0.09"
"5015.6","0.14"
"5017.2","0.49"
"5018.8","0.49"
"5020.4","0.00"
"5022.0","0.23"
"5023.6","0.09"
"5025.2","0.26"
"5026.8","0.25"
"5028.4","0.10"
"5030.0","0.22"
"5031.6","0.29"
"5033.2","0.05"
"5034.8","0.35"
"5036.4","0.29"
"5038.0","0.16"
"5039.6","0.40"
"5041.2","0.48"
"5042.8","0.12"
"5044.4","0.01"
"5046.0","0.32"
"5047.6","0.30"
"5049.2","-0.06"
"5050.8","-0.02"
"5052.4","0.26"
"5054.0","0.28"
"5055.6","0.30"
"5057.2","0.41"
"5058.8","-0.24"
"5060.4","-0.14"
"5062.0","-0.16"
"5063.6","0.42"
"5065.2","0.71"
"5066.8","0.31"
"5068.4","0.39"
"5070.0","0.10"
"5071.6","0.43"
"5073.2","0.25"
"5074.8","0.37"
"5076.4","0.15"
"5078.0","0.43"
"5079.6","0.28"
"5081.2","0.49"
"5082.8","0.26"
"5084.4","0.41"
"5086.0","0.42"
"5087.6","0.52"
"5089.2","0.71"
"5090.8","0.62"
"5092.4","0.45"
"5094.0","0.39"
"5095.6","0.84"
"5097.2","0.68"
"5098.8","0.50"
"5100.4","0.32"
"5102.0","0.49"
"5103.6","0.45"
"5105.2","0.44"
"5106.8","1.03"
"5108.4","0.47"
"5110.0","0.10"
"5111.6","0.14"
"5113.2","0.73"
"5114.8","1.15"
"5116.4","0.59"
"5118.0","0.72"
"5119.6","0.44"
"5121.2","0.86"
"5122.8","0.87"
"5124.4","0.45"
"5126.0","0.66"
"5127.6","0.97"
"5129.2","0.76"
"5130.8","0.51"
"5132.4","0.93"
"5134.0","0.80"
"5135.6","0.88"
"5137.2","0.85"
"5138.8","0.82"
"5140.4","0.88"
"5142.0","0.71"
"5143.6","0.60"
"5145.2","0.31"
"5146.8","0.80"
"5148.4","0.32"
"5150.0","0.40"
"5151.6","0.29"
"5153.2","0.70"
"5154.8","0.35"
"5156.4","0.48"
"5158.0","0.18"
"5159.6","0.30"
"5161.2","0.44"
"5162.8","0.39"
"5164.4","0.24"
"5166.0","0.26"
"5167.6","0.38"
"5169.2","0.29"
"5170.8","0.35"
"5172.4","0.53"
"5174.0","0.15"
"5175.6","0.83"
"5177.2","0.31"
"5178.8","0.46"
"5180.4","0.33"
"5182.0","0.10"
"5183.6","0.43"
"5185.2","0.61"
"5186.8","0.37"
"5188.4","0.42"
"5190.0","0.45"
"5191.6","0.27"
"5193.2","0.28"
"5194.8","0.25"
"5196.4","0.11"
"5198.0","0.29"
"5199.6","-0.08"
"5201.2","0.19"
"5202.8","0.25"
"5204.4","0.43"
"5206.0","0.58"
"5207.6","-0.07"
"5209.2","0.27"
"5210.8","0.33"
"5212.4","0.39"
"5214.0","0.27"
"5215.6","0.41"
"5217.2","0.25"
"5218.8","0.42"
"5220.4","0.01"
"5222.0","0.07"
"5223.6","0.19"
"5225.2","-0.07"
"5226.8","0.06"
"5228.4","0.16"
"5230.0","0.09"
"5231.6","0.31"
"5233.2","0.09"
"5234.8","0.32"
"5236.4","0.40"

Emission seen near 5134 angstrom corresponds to C IV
